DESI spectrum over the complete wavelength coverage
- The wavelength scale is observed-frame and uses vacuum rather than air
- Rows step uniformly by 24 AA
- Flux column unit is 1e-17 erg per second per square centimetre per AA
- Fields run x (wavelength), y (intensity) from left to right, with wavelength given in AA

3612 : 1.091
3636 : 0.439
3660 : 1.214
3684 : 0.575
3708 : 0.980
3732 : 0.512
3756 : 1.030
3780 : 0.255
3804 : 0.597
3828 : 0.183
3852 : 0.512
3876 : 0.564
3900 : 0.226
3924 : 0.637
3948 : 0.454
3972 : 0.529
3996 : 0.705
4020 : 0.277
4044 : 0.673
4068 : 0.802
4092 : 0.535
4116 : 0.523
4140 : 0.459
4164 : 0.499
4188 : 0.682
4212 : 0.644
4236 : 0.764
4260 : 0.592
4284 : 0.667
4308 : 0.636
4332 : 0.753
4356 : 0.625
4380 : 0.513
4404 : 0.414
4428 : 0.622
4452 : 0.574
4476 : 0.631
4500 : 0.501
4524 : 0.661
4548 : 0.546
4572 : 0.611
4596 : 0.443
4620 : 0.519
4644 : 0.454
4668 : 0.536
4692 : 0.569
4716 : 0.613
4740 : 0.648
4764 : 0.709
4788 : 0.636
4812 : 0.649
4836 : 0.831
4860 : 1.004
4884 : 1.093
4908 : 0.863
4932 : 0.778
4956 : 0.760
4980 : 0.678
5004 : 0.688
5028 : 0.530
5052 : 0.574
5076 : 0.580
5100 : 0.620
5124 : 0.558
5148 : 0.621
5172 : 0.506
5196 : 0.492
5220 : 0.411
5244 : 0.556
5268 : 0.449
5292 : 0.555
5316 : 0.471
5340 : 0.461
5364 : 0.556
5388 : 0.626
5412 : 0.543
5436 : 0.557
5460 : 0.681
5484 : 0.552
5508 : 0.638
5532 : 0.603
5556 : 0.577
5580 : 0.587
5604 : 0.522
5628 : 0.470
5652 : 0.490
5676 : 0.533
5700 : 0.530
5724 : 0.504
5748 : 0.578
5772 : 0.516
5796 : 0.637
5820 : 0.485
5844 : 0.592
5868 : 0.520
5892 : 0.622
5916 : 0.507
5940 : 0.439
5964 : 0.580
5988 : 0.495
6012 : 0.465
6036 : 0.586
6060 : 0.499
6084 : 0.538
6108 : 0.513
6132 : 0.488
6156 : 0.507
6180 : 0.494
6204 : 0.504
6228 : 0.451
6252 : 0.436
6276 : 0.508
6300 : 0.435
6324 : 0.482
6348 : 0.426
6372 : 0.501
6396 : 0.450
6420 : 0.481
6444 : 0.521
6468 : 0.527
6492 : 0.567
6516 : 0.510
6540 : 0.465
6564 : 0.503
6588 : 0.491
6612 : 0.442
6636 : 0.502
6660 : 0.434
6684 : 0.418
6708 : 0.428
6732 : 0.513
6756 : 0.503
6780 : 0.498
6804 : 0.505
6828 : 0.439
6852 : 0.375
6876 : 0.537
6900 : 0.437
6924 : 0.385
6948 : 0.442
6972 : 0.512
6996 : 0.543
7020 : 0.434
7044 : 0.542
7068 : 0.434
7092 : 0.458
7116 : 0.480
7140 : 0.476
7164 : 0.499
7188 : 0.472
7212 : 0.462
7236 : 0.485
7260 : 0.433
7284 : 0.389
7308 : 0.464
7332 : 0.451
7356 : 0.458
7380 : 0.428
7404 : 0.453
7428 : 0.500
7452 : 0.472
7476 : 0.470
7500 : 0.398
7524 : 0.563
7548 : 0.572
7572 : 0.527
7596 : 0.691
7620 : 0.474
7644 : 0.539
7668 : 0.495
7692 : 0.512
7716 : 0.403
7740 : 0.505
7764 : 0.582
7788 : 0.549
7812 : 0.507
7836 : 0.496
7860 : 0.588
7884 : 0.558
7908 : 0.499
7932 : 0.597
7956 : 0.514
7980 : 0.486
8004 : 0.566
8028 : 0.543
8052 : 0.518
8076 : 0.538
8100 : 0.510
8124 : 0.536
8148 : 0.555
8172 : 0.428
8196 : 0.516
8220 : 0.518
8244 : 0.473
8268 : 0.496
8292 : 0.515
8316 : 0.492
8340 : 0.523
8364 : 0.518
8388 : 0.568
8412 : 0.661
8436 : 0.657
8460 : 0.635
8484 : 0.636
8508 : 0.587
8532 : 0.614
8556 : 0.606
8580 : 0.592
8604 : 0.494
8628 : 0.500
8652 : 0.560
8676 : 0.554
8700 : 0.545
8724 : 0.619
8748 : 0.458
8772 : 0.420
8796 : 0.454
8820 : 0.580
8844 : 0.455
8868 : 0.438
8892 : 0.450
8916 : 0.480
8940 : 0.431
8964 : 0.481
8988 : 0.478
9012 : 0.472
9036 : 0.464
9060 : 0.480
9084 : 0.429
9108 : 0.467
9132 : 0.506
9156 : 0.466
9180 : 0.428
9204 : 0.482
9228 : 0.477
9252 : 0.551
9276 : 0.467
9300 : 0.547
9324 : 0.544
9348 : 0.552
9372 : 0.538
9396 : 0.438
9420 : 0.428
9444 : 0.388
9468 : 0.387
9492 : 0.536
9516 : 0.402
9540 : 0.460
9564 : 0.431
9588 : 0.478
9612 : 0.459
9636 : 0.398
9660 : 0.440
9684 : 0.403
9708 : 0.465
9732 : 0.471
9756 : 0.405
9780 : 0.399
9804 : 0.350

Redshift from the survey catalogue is 0.743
